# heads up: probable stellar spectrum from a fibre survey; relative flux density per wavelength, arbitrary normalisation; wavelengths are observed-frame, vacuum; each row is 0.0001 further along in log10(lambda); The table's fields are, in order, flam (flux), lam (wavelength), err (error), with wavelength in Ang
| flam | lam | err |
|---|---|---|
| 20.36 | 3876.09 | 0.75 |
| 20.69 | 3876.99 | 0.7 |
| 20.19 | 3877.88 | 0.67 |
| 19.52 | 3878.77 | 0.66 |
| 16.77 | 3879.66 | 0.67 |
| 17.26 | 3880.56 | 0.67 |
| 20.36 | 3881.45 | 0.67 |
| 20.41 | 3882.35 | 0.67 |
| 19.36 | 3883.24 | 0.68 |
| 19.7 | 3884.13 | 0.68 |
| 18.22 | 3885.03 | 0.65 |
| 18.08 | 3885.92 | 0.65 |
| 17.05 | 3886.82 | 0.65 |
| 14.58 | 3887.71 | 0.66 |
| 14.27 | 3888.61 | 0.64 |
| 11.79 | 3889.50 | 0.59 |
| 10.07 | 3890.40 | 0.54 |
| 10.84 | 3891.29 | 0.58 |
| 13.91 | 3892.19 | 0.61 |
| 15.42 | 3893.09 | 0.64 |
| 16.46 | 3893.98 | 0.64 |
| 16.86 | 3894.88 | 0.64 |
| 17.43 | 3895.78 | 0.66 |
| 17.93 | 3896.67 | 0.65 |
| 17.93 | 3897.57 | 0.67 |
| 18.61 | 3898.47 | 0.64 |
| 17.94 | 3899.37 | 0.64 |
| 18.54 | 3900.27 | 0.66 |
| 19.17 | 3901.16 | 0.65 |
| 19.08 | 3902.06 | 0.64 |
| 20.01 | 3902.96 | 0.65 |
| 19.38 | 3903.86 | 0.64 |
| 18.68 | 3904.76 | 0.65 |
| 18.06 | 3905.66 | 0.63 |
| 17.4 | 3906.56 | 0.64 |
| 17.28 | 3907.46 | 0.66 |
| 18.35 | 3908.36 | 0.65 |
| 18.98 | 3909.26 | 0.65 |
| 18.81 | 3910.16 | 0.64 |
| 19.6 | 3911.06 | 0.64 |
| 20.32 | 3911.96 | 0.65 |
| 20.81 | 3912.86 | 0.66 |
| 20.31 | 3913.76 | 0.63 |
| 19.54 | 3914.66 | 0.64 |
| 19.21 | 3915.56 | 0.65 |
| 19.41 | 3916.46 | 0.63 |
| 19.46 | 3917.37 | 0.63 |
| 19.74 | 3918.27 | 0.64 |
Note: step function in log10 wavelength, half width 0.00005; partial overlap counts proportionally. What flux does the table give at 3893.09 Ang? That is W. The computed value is 15.42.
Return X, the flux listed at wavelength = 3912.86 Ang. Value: 20.81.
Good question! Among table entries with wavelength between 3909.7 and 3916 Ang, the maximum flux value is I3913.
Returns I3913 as 20.81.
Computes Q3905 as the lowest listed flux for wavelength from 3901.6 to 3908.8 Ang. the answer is 17.28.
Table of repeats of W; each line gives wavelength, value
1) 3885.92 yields 18.08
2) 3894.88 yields 16.86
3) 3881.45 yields 20.36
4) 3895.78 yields 17.43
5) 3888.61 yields 14.27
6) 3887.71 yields 14.58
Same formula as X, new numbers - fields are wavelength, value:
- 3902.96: 20.01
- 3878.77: 19.52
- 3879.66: 16.77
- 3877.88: 20.19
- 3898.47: 18.61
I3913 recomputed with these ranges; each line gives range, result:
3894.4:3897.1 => 17.93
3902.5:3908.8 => 20.01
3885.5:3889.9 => 18.08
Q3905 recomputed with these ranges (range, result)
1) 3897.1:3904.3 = 17.93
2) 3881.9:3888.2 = 14.58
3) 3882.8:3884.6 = 19.36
